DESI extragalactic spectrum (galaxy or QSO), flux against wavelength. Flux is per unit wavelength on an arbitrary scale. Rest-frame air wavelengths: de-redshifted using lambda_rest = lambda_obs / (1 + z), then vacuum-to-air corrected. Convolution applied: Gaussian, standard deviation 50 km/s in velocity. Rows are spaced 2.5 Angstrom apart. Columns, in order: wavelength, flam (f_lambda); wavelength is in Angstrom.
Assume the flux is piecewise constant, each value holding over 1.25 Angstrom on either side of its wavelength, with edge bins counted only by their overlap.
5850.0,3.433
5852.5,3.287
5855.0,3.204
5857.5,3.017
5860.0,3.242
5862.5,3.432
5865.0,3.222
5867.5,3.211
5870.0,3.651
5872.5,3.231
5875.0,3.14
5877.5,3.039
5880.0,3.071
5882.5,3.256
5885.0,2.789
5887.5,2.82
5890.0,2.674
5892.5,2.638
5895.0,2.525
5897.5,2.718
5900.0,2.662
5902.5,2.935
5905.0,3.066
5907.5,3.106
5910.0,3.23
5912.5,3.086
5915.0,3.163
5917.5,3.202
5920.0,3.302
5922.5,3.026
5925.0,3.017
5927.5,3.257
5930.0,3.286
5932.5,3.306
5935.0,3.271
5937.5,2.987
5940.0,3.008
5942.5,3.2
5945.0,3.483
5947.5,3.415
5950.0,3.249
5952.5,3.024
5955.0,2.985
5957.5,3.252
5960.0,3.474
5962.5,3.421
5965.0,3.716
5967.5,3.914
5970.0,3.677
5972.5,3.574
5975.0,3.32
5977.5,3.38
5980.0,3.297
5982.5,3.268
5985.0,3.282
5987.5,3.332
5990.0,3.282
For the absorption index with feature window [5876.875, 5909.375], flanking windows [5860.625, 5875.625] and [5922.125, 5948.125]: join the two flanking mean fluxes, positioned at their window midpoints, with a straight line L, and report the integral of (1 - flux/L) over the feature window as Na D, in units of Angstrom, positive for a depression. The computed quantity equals 4.0 Angstrom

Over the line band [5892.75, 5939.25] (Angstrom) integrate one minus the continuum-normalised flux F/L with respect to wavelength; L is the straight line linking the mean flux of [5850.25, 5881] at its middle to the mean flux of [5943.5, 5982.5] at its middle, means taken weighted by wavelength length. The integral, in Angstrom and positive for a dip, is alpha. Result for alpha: 3.8 Angstrom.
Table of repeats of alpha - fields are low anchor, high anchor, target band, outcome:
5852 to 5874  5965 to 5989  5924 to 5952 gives 1.5 Angstrom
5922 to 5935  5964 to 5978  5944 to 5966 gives 0.8 Angstrom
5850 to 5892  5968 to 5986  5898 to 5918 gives 1.3 Angstrom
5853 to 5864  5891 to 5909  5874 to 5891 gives 0.1 Angstrom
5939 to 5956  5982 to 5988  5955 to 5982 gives -1.8 Angstrom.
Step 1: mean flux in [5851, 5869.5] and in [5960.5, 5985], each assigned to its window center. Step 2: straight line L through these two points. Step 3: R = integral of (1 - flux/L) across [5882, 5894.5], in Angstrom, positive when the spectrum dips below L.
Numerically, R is 2.0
